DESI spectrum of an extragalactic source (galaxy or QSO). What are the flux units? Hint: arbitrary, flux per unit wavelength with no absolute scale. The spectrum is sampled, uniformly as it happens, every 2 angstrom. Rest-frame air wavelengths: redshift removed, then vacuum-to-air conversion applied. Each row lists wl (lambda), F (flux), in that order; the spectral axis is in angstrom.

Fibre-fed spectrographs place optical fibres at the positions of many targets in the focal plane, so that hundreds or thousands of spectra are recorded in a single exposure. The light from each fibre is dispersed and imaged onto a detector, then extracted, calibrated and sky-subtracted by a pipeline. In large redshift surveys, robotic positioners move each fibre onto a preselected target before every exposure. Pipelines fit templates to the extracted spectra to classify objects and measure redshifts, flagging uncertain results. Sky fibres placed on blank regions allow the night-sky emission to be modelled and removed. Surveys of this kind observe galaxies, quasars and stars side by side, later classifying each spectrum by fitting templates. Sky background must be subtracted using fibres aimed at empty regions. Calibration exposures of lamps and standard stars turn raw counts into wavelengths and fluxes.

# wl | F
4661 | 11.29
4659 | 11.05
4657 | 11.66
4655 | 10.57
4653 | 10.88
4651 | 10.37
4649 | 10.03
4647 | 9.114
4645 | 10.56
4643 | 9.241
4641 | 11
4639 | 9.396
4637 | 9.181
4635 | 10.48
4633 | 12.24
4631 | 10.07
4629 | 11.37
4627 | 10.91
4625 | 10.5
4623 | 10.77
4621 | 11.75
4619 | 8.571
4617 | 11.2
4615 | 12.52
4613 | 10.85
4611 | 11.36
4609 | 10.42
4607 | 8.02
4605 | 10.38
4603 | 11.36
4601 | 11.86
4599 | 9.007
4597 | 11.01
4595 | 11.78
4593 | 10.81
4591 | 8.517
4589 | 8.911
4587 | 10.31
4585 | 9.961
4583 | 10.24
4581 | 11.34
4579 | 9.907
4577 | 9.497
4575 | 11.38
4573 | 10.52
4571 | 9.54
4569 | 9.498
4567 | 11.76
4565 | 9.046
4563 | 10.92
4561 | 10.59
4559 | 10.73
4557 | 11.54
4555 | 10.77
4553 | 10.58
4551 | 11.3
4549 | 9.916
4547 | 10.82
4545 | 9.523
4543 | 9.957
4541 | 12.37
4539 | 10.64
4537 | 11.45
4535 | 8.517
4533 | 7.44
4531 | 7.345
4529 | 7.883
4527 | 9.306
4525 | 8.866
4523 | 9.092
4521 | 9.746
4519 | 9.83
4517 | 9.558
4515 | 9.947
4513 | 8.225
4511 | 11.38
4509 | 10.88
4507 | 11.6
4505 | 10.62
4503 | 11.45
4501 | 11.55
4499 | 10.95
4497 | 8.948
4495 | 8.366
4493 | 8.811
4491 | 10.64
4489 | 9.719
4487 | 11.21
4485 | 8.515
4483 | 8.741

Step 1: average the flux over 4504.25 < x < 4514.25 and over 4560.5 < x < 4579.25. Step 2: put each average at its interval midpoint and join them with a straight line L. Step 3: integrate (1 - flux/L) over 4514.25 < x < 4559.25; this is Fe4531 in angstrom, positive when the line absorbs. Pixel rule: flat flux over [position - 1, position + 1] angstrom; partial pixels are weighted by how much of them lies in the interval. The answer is 2.4 angstrom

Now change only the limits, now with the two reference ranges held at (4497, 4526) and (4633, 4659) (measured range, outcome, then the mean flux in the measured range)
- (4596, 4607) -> -0.2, 10.5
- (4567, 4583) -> -0.1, 10.3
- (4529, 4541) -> 1.2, 9.25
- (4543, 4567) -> -0.7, 10.5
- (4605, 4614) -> 0.1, 10.2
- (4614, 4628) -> -0.8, 10.9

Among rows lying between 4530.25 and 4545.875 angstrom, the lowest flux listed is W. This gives 7.345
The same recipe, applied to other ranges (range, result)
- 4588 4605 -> 8.517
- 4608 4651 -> 8.571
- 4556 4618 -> 8.02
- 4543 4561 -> 9.523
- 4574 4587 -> 9.497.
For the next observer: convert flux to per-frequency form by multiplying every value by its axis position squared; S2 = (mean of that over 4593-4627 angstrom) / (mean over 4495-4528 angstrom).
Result 1.1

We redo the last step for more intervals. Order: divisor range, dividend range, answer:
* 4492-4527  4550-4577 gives 1.09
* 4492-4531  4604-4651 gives 1.12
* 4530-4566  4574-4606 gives 1.04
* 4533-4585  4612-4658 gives 1.05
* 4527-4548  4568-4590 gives 1.07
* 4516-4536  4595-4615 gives 1.26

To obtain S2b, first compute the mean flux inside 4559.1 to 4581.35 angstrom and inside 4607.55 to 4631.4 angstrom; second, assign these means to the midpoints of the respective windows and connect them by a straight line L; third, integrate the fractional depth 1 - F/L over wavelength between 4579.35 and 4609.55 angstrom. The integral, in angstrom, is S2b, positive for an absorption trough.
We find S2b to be 0.9 angstrom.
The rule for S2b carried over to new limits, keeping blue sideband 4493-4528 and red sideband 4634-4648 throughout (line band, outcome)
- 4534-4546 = -0.5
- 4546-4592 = -1.9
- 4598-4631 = -2.6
